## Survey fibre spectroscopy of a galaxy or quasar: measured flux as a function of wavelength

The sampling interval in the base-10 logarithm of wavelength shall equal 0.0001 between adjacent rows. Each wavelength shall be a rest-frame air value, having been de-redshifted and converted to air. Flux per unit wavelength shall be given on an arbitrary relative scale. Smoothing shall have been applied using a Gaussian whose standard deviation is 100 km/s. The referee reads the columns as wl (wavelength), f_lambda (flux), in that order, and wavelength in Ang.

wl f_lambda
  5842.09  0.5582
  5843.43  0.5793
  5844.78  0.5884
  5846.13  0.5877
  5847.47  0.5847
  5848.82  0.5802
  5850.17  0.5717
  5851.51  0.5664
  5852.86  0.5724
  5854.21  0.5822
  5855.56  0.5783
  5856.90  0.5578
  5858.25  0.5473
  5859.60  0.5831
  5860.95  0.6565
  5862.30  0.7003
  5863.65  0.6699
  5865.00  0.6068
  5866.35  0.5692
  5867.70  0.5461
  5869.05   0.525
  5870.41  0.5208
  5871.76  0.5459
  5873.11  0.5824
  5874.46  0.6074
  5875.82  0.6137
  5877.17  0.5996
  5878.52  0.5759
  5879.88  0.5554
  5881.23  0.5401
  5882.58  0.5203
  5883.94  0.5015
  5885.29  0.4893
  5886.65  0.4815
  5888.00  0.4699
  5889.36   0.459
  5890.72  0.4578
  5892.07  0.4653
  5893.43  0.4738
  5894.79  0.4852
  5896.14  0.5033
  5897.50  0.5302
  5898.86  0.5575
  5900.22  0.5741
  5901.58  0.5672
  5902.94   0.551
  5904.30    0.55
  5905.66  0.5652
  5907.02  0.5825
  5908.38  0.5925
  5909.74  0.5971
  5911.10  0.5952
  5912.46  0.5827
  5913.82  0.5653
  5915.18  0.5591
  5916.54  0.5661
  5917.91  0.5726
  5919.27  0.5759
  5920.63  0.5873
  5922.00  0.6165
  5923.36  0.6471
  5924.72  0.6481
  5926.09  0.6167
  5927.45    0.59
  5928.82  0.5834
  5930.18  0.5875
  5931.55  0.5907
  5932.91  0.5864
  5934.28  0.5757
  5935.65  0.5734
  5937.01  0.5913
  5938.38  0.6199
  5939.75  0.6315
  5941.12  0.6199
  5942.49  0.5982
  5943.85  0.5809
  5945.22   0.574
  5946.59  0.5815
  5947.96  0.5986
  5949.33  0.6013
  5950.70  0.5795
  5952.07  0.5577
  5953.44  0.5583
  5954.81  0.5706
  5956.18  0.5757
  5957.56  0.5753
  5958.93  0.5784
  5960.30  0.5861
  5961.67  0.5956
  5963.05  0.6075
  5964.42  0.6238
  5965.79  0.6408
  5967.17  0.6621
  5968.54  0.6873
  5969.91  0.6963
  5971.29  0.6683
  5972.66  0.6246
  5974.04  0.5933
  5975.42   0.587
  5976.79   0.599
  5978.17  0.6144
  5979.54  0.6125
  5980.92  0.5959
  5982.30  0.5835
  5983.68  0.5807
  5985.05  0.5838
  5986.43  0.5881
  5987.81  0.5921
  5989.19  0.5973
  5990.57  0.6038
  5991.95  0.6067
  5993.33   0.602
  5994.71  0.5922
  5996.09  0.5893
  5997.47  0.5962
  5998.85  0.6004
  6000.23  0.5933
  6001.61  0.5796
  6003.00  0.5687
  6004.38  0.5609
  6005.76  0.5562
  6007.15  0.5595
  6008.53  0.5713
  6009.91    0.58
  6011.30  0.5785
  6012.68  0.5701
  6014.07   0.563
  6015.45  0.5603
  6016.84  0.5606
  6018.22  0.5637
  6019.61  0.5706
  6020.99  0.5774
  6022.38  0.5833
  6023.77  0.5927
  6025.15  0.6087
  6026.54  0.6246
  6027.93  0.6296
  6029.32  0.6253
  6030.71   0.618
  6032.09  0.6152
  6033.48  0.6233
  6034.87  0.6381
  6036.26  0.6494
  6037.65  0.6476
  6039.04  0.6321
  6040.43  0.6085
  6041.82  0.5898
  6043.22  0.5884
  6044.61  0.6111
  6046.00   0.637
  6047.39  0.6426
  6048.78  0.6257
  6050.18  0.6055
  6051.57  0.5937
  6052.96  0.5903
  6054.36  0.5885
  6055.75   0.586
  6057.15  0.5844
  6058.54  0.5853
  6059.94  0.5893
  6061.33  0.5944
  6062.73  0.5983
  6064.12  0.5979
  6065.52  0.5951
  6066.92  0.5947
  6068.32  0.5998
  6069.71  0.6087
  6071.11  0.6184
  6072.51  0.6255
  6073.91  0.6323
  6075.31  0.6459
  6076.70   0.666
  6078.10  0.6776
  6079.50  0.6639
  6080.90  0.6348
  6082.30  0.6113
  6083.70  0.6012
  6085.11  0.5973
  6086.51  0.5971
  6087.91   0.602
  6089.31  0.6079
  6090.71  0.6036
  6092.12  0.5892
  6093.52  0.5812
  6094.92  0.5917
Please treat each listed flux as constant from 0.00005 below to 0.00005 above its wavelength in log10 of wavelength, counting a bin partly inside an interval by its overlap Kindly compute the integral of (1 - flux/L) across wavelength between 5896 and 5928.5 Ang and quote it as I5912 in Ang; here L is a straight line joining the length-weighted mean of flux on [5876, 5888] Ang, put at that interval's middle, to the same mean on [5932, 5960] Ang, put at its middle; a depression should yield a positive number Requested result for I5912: -1.3 Ang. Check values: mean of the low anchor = 0.533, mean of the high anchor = 0.586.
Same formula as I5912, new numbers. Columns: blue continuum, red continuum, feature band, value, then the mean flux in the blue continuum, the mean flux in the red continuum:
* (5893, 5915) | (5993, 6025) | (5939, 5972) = -2.3 Ang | 0.556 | 0.577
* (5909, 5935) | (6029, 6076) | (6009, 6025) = 0.8 Ang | 0.592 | 0.611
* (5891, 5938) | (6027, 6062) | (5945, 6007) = -0.9 Ang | 0.57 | 0.612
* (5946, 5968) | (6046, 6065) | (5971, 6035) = 0.5 Ang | 0.594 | 0.6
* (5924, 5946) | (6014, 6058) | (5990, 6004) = 0.2 Ang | 0.598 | 0.605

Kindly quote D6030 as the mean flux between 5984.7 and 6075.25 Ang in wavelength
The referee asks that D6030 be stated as 0.598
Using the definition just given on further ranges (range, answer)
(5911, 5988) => 0.599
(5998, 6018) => 0.572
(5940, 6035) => 0.596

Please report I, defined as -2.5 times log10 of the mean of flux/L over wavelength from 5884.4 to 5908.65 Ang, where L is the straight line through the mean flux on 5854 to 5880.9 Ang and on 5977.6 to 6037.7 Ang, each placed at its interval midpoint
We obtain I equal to 0.14 mag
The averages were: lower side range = 0.586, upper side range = 0.593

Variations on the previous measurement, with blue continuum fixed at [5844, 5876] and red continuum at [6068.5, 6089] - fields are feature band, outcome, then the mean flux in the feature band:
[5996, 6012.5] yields 0.064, 0.577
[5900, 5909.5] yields 0.043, 0.57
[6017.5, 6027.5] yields 0.046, 0.59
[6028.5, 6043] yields -0.009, 0.623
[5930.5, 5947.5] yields 0.011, 0.593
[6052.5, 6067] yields 0.057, 0.591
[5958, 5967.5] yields -0.012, 0.611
